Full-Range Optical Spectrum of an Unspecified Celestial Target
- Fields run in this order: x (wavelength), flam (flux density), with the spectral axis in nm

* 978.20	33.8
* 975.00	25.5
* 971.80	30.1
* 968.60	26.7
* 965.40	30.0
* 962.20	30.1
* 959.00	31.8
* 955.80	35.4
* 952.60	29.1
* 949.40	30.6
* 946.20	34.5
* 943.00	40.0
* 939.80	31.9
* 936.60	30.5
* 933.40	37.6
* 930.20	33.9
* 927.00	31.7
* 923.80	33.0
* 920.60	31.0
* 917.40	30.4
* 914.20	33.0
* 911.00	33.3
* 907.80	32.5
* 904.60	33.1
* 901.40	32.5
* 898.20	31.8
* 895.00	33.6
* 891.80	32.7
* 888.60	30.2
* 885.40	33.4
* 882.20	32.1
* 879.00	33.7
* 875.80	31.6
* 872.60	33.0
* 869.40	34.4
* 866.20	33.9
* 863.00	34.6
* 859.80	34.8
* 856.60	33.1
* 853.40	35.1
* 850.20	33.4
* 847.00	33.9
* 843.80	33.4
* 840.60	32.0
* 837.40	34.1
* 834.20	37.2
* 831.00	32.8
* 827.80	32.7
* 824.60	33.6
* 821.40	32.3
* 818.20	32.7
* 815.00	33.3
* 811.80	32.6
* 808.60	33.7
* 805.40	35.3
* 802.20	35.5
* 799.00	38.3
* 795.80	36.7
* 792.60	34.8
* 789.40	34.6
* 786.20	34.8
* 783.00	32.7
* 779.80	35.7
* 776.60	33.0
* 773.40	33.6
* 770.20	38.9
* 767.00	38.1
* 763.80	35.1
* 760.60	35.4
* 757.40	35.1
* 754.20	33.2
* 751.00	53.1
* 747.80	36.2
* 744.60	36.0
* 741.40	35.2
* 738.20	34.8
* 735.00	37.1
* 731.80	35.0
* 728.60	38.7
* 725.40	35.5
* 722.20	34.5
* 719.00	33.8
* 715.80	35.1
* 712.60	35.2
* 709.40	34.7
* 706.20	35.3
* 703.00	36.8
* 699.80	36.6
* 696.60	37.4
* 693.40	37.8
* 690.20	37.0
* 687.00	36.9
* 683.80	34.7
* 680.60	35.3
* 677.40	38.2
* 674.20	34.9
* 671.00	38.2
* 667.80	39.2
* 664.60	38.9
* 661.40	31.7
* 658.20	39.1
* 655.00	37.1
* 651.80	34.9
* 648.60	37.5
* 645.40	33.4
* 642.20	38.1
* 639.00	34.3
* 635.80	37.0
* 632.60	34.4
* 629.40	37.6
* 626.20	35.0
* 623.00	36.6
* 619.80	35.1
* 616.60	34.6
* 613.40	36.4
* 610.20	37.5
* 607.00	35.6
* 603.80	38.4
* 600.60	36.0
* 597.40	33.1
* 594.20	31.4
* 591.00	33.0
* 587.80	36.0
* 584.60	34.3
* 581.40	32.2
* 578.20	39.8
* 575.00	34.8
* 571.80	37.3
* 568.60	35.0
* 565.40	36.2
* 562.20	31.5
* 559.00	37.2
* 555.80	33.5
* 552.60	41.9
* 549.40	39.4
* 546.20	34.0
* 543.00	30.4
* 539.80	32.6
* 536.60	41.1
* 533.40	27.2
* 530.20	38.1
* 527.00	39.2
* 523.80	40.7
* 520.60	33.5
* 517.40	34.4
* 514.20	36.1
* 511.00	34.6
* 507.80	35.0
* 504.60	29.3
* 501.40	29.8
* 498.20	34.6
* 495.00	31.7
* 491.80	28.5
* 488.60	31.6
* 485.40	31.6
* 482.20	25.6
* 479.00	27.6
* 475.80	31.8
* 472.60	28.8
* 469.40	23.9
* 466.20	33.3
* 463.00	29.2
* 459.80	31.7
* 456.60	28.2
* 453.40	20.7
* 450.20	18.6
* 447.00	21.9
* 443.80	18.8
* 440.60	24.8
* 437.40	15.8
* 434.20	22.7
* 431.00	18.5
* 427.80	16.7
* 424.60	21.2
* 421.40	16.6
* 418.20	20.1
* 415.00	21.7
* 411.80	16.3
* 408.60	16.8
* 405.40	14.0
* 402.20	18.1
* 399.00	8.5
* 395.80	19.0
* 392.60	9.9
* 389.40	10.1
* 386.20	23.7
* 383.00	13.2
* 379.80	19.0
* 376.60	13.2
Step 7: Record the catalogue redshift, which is 0.142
